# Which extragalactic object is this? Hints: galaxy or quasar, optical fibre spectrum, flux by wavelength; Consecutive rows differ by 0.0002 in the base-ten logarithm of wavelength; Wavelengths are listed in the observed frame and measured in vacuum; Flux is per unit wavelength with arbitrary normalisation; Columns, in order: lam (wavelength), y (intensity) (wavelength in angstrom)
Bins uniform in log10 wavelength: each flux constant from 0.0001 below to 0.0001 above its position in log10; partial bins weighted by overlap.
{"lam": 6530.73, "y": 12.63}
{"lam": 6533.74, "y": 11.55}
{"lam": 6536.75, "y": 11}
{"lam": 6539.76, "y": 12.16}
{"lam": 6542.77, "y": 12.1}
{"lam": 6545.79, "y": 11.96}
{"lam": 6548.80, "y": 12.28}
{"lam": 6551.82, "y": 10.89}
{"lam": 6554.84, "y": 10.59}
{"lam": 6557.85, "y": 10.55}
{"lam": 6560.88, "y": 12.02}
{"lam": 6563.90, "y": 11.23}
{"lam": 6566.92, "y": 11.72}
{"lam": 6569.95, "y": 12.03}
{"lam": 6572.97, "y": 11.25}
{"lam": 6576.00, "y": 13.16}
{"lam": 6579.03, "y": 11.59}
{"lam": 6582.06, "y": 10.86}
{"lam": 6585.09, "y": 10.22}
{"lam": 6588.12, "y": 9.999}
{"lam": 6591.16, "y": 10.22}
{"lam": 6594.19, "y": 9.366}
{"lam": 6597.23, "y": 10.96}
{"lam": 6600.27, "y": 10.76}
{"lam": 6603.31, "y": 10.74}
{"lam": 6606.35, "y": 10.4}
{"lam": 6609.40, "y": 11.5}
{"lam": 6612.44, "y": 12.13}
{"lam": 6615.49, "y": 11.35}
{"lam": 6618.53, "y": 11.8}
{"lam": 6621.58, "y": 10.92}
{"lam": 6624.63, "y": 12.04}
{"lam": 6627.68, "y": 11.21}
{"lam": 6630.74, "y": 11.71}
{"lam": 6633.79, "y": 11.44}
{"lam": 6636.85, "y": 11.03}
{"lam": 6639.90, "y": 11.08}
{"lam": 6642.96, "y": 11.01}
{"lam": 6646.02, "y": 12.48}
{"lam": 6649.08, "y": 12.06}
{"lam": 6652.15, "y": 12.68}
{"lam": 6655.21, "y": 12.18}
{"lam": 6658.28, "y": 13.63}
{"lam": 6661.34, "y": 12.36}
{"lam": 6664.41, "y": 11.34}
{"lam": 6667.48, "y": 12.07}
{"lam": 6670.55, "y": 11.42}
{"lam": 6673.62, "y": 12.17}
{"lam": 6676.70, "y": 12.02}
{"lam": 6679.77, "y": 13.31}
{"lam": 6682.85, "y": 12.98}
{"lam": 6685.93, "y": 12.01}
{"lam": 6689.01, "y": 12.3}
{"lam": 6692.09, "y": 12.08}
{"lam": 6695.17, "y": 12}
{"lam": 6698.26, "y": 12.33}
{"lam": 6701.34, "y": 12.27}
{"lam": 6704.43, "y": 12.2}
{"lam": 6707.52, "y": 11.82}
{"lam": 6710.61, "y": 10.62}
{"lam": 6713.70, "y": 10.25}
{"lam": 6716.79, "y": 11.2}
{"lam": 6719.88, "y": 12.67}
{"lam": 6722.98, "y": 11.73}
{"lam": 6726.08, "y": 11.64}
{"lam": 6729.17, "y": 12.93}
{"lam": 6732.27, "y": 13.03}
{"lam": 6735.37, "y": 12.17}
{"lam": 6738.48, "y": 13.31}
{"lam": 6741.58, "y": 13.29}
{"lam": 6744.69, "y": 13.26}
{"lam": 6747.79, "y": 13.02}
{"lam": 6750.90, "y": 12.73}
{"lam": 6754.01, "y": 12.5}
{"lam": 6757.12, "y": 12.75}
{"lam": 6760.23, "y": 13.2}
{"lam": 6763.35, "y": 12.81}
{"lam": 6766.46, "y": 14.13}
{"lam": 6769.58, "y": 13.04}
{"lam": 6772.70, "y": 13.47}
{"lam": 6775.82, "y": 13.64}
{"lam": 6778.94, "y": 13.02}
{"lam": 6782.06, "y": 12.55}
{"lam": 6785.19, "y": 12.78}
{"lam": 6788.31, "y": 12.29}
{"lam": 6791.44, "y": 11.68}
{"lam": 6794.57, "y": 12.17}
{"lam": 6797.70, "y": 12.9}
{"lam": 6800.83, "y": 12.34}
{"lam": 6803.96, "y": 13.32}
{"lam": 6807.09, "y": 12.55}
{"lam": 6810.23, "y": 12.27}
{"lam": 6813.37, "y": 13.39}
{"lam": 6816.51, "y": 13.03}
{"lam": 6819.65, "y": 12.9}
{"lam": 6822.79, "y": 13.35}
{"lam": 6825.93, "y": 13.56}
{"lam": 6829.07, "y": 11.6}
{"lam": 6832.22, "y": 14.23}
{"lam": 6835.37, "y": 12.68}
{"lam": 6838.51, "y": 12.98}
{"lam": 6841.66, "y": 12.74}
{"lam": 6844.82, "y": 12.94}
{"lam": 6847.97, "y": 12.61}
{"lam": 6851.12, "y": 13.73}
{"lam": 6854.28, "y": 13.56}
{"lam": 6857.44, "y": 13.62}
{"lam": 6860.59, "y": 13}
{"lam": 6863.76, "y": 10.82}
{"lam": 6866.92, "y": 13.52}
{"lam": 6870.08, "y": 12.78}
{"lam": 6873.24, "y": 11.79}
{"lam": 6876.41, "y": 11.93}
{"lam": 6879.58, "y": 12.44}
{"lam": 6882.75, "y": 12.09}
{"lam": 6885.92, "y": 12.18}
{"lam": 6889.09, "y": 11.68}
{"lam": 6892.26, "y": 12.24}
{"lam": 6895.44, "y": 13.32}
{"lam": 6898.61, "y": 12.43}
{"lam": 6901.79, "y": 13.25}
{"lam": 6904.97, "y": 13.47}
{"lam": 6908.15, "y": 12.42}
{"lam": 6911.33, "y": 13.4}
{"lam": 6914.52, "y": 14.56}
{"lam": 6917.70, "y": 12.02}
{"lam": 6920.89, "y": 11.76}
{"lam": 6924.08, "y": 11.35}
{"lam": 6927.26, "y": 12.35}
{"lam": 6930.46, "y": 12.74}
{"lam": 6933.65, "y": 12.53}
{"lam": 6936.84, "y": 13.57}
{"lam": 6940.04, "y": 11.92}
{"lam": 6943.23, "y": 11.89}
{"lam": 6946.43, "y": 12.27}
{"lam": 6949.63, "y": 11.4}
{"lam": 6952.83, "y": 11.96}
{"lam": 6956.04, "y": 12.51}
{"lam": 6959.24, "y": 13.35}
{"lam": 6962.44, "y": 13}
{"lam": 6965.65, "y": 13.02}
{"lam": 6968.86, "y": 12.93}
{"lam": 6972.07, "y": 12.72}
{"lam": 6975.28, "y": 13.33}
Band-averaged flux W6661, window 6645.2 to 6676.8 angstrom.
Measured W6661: 12.2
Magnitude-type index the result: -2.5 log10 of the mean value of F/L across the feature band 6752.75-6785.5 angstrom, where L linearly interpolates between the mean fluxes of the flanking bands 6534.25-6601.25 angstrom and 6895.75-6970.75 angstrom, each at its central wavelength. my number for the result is -0.09 mag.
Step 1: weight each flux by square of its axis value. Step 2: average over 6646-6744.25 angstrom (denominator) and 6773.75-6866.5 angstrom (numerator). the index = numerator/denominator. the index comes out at 1.09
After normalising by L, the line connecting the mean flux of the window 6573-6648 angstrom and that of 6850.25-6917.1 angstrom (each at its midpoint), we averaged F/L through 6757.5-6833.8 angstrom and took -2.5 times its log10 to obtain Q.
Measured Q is -0.06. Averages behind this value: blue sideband 11.2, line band 12.9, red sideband 12.8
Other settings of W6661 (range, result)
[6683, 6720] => 11.8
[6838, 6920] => 12.7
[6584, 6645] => 11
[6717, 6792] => 12.8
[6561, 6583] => 11.7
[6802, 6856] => 13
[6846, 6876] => 12.8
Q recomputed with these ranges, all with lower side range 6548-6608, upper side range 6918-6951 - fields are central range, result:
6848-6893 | -0.050 mag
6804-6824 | -0.101 mag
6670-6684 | -0.099 mag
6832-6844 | -0.101 mag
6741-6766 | -0.123 mag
